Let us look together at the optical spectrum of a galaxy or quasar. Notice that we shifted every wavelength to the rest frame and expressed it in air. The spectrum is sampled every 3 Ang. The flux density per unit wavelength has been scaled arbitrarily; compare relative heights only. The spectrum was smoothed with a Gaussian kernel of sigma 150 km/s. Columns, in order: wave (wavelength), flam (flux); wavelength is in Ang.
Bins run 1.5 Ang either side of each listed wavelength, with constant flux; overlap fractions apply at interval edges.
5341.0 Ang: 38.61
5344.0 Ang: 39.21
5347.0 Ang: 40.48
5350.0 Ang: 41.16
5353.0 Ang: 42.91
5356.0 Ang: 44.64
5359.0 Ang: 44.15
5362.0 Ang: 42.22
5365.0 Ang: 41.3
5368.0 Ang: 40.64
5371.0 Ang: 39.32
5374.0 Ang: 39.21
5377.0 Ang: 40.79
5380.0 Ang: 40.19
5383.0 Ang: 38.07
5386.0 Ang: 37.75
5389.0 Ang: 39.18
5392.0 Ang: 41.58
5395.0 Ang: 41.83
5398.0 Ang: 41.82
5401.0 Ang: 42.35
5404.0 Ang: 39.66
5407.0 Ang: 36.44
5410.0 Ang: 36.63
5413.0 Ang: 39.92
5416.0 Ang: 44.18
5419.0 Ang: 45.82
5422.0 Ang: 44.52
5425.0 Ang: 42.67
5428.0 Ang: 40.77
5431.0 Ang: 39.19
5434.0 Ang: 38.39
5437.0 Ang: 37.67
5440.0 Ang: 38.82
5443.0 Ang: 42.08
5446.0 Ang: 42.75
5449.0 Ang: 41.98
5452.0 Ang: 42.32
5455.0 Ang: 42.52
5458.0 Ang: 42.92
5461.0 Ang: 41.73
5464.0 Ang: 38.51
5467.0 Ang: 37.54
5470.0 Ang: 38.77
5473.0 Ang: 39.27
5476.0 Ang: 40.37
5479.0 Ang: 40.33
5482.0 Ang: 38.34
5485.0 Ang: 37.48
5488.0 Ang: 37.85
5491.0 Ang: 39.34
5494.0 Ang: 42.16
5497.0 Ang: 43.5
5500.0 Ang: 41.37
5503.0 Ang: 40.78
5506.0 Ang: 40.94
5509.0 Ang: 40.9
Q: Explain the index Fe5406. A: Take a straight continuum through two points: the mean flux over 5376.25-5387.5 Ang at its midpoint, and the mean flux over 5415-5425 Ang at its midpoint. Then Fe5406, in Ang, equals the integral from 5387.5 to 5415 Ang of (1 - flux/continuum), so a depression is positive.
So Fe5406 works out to 1.2 Ang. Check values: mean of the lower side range 39.1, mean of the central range 40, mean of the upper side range 44.5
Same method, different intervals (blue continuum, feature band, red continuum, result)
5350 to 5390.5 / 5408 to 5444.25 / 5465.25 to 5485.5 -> -0.9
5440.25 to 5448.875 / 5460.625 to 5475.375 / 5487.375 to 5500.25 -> 0.9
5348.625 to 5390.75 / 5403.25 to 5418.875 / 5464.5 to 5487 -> 0.0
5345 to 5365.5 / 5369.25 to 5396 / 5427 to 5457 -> 1.3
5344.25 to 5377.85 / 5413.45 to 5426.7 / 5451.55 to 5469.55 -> -0.9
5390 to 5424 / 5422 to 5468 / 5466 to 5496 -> -0.6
